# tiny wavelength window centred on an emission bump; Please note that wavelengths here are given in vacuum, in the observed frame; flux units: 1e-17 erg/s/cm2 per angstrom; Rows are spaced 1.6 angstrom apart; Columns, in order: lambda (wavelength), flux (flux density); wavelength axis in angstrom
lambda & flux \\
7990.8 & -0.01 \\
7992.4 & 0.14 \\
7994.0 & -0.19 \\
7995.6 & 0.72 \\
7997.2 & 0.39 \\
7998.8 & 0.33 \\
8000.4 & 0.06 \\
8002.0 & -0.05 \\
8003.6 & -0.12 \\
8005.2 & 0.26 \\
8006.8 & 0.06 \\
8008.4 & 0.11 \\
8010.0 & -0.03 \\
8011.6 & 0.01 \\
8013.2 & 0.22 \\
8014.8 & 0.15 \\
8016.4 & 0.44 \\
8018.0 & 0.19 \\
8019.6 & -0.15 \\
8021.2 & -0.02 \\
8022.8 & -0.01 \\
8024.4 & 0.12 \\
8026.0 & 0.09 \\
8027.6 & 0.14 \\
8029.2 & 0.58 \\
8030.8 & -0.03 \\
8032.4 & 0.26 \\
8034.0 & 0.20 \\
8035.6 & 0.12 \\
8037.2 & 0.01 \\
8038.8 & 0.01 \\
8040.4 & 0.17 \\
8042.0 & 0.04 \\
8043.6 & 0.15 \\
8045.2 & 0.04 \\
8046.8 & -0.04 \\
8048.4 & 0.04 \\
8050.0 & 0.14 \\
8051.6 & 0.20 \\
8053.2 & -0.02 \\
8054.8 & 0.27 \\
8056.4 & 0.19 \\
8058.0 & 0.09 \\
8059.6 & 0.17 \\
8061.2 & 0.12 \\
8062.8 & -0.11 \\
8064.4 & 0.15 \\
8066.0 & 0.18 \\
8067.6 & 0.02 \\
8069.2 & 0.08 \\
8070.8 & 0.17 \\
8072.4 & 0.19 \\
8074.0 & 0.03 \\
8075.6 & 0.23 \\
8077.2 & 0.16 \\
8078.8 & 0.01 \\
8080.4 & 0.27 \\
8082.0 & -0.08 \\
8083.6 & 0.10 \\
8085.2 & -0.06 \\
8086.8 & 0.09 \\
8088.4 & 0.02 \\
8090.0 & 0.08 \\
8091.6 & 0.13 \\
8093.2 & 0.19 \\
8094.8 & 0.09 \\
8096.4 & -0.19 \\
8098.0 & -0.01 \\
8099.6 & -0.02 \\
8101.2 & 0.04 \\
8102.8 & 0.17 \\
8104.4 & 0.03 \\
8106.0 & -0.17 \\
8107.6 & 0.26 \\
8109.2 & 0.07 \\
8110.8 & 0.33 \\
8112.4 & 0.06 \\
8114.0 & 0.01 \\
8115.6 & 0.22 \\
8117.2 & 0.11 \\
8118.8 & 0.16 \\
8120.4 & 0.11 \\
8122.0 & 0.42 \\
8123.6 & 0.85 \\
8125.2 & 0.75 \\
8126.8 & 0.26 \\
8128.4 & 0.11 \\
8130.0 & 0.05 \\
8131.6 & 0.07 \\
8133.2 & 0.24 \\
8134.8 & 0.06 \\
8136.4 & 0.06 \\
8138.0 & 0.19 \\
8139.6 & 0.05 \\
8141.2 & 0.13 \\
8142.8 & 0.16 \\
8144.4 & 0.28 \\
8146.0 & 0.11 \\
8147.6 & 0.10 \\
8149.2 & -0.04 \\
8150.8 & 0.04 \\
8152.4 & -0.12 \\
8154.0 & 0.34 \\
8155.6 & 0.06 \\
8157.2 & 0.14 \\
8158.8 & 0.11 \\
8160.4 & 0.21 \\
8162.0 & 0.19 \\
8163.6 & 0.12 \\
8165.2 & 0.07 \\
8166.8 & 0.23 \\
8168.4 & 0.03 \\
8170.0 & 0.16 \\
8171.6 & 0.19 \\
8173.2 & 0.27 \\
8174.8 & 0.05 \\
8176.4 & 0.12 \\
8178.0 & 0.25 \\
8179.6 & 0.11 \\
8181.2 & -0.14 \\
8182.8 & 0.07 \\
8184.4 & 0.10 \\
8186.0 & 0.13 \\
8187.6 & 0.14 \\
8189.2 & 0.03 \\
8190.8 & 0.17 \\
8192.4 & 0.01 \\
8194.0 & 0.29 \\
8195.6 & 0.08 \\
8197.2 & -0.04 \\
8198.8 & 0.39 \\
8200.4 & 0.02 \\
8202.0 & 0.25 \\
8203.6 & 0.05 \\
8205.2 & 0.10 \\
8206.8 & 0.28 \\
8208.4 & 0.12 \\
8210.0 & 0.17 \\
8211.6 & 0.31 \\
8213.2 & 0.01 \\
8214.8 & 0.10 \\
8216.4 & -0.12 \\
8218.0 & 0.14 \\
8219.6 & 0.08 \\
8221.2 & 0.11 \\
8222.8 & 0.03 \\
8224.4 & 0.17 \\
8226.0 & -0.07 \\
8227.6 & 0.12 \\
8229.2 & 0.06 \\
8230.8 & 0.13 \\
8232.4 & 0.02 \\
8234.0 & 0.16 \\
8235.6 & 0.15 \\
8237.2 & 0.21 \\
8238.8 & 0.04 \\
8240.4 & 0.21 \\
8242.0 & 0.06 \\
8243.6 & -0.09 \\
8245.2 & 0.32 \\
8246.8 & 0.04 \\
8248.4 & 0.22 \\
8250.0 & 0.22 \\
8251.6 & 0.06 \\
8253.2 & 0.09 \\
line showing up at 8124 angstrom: Hgamma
